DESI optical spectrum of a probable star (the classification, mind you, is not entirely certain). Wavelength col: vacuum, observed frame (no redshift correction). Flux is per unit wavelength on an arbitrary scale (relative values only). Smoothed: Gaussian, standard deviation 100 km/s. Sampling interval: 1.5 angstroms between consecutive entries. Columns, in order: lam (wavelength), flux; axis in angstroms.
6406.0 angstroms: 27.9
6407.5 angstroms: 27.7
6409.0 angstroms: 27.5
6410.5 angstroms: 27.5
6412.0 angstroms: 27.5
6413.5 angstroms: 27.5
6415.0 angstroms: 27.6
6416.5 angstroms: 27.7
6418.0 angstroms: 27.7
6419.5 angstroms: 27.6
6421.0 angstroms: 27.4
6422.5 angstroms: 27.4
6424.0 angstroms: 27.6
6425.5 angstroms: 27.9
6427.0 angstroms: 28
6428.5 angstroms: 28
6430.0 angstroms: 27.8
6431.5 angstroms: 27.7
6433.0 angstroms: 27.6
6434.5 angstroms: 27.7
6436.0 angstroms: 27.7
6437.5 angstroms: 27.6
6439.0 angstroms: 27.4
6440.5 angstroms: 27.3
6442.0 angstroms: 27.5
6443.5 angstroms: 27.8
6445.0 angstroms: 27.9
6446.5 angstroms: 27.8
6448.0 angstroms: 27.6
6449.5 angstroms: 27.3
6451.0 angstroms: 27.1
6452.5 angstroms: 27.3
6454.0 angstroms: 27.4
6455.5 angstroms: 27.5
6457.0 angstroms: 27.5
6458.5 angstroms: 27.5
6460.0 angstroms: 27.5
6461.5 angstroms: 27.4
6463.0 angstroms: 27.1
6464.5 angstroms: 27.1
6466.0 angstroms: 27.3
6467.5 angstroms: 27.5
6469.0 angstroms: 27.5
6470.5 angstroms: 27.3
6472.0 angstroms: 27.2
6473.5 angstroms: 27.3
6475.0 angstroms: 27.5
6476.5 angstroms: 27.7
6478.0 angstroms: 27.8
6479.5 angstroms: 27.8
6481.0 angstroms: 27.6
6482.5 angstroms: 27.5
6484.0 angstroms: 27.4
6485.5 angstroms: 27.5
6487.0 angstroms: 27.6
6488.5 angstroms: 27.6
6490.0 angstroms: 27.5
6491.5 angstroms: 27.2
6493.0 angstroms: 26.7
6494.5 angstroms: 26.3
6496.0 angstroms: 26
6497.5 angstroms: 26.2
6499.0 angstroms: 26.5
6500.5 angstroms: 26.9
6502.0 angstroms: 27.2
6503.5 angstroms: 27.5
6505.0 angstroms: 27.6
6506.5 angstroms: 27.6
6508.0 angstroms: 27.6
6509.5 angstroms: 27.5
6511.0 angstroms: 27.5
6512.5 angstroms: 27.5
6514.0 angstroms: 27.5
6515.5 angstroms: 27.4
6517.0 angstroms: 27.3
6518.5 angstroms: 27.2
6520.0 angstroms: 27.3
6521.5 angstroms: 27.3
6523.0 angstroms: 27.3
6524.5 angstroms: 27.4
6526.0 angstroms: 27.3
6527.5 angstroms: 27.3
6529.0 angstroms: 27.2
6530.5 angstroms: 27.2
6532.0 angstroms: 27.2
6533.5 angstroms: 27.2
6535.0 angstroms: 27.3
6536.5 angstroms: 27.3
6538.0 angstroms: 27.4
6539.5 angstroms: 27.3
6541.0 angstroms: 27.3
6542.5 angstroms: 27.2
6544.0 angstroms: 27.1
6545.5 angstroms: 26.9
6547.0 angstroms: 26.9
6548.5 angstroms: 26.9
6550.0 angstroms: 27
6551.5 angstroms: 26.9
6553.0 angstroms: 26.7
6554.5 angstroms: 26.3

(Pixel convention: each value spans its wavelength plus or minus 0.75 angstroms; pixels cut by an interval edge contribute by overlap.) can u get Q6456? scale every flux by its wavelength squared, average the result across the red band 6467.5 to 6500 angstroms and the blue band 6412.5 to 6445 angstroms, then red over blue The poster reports 1.0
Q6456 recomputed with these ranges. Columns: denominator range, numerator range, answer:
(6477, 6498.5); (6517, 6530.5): 1.01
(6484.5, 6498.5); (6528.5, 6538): 1.02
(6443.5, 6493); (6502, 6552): 1.01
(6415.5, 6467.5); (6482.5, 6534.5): 1.01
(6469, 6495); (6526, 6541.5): 1.01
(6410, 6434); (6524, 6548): 1.02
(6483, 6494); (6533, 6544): 1.01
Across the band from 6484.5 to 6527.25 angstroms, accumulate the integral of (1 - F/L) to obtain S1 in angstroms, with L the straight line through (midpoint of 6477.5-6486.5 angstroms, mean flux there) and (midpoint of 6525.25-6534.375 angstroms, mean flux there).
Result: 0.3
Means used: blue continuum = 27.6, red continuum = 27.2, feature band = 27.2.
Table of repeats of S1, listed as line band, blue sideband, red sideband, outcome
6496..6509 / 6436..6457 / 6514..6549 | 0.1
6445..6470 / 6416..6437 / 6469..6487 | 0.2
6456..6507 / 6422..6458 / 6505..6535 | 0.4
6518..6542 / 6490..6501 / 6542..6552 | -0.4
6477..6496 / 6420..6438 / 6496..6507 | -0.1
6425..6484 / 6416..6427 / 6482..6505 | -0.4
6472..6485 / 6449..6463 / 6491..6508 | -0.2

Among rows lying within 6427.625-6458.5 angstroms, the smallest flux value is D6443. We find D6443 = 27.1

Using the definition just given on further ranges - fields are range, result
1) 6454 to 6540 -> 26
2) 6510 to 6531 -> 27.2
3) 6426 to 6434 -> 27.6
